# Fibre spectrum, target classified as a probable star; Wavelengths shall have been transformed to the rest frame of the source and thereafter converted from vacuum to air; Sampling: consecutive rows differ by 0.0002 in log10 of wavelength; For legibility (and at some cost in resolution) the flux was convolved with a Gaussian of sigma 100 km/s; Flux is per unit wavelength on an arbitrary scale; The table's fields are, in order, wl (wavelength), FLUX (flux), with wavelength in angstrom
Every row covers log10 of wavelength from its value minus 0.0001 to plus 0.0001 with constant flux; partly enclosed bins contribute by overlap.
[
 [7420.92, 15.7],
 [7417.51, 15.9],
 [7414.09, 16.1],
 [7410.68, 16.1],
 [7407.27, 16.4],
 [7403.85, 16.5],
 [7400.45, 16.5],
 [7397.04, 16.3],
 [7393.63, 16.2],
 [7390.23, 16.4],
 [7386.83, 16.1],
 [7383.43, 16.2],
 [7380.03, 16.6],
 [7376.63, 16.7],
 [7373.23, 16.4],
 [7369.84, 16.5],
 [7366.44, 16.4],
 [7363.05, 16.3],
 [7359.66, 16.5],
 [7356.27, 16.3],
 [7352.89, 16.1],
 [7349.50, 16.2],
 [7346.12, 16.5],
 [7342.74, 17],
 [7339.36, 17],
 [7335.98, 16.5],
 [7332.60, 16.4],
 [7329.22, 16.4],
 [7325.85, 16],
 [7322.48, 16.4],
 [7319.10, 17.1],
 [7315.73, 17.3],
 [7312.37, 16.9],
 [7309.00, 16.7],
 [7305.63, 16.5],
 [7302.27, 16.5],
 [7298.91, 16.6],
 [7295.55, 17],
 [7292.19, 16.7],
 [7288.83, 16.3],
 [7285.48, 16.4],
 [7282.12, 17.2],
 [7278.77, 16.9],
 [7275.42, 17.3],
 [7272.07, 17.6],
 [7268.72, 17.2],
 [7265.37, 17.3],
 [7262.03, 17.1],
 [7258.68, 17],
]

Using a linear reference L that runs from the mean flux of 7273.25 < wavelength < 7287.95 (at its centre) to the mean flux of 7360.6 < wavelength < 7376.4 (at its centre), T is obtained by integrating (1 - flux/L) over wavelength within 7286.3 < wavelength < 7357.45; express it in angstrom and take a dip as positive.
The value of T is 0.5 angstrom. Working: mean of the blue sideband 16.9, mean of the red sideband 16.4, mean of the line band 16.6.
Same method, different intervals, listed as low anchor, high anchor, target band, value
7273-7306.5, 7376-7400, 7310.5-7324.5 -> -0.21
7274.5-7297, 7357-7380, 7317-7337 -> 0.19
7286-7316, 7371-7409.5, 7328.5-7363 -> 0.11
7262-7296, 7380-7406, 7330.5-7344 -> -0.04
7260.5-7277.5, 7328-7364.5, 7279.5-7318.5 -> 0.51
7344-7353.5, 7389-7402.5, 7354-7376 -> -0.10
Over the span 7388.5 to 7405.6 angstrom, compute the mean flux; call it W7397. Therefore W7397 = 16.4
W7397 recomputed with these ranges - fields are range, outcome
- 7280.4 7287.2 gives 16.8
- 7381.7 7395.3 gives 16.2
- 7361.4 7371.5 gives 16.4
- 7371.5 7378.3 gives 16.6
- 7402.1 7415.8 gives 16.3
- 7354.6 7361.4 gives 16.4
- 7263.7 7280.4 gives 17.3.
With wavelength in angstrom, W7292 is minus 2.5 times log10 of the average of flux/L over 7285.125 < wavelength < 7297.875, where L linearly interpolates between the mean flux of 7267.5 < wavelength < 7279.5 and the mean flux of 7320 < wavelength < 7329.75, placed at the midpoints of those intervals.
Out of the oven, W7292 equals 0.02 mag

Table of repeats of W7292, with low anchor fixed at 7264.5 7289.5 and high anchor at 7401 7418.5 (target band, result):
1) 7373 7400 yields 0.001 mag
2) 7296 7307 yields 0.019 mag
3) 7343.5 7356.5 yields 0.017 mag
